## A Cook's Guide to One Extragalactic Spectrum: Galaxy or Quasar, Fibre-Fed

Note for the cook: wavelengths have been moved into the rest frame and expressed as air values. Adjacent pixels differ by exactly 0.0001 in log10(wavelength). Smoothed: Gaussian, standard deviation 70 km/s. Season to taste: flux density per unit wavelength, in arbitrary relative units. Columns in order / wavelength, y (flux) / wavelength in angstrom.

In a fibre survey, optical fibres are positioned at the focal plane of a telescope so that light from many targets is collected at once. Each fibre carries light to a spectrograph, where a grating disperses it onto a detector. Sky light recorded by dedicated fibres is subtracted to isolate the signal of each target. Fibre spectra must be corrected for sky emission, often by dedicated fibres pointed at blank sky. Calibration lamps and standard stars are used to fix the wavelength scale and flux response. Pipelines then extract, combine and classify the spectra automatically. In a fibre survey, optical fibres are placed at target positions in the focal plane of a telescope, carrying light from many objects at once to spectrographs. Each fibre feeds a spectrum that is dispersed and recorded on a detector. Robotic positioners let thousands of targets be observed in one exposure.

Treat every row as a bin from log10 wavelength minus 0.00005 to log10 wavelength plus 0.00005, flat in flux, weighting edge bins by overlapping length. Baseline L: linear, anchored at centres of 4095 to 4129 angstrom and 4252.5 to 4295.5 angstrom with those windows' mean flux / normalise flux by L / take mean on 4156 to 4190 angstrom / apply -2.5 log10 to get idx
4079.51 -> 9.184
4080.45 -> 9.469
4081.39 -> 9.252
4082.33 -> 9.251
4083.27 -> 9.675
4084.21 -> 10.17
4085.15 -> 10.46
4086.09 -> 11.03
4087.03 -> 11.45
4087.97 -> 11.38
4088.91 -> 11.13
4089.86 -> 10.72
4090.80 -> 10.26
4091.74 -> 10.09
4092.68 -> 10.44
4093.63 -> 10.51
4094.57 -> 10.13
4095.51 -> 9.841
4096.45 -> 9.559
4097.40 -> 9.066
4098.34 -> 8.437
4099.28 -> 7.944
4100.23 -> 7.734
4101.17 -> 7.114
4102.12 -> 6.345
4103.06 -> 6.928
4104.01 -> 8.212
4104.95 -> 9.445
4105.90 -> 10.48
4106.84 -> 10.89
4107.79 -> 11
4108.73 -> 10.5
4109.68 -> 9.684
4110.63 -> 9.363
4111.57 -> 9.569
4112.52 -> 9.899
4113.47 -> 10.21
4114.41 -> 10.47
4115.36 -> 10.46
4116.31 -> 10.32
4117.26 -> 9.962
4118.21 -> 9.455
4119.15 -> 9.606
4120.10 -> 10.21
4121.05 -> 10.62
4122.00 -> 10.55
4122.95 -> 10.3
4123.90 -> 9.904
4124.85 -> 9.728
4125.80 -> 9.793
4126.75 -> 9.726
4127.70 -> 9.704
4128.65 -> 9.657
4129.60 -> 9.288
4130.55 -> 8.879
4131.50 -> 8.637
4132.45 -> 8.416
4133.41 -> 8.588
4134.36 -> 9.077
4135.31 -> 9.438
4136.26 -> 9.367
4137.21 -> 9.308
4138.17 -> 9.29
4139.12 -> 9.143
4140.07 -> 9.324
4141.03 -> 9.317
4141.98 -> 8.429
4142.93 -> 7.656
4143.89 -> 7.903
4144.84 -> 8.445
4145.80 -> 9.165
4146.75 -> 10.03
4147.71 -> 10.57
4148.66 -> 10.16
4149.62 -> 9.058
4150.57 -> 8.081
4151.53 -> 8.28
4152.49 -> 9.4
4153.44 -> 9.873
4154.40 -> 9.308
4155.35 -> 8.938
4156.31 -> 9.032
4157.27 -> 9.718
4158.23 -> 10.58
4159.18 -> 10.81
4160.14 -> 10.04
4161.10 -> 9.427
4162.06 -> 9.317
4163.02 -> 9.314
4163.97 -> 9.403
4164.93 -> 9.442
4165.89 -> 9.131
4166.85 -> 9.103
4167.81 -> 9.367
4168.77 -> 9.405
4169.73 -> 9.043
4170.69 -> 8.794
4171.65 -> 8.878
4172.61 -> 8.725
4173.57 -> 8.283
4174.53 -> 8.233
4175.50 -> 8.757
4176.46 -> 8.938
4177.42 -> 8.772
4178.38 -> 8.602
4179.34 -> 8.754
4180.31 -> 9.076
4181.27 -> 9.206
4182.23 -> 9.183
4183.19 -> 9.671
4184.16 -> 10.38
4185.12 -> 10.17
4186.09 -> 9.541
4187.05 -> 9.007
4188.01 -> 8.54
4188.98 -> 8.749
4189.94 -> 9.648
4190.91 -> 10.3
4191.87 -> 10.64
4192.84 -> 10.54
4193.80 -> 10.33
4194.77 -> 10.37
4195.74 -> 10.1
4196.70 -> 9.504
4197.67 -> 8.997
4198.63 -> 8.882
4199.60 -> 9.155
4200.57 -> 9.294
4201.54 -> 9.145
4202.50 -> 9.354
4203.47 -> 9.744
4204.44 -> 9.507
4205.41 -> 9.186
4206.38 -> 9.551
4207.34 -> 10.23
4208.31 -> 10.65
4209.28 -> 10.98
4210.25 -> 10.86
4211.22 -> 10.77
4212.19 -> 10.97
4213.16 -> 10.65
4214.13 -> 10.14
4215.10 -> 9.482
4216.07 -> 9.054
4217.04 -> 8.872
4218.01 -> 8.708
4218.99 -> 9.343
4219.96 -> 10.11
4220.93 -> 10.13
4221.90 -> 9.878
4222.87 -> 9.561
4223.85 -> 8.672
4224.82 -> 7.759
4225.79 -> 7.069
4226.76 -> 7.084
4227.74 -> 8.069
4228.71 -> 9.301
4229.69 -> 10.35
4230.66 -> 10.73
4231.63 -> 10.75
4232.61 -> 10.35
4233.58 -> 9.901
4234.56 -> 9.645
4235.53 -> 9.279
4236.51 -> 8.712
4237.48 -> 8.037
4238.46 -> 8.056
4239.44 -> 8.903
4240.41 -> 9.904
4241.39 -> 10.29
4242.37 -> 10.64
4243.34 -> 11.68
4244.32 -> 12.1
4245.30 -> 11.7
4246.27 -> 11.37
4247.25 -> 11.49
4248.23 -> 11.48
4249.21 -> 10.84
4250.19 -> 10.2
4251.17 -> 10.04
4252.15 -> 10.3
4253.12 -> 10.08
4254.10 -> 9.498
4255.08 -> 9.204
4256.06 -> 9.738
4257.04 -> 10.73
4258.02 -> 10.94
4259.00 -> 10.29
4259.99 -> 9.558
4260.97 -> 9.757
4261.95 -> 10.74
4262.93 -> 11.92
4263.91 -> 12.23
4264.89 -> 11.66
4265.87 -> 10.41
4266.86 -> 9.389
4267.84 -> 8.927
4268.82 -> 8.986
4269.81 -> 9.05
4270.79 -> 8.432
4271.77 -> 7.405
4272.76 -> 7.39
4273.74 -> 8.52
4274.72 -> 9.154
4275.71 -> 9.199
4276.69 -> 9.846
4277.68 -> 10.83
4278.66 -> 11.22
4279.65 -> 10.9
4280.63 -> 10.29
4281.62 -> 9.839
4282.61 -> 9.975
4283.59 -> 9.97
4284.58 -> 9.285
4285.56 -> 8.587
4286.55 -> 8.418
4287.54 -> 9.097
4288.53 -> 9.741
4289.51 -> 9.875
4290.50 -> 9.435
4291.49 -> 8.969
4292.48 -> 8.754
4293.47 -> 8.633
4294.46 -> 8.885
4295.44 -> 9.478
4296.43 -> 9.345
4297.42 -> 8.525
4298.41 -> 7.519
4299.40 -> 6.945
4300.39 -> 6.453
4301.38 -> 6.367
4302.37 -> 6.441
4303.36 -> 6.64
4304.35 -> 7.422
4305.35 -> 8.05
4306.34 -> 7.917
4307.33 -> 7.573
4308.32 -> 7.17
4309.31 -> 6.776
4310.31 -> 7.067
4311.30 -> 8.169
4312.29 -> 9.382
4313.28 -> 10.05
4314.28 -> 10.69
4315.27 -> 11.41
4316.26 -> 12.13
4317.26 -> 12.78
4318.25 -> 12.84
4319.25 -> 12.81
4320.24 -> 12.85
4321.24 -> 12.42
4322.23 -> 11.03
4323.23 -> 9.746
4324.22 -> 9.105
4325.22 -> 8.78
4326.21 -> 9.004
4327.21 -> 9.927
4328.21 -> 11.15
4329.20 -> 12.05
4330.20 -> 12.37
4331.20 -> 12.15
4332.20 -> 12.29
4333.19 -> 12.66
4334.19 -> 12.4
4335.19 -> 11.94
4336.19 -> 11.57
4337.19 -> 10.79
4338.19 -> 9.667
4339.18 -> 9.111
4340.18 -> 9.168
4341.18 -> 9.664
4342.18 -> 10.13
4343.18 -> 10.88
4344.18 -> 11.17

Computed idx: 0.04 mag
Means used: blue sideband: 9.52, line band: 9.25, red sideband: 9.67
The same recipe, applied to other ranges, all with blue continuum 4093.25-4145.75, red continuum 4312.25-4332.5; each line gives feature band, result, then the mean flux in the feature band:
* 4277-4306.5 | 0.234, 8.81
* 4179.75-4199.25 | 0.039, 9.63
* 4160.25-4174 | 0.073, 9.15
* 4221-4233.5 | 0.127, 9.19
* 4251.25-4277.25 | 0.098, 9.75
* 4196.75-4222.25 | 0.046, 9.75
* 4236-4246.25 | 0.043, 10.1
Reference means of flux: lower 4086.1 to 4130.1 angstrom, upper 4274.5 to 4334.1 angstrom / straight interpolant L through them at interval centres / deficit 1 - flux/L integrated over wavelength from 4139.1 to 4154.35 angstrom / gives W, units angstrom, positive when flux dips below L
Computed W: 1.05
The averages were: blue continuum 9.75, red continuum 9.63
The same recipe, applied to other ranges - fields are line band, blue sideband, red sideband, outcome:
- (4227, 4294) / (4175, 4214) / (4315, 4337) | 4.6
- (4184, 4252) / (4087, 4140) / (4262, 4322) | -2.4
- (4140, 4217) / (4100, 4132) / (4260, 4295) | 1.1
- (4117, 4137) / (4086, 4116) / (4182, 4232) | 0.2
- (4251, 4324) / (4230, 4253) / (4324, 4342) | 7.3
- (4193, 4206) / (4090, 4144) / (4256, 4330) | -0.1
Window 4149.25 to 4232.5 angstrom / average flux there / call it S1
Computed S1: 9.43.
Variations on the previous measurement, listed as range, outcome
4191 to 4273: 9.84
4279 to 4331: 9.43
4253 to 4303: 9.33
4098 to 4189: 9.28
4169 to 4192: 9.14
